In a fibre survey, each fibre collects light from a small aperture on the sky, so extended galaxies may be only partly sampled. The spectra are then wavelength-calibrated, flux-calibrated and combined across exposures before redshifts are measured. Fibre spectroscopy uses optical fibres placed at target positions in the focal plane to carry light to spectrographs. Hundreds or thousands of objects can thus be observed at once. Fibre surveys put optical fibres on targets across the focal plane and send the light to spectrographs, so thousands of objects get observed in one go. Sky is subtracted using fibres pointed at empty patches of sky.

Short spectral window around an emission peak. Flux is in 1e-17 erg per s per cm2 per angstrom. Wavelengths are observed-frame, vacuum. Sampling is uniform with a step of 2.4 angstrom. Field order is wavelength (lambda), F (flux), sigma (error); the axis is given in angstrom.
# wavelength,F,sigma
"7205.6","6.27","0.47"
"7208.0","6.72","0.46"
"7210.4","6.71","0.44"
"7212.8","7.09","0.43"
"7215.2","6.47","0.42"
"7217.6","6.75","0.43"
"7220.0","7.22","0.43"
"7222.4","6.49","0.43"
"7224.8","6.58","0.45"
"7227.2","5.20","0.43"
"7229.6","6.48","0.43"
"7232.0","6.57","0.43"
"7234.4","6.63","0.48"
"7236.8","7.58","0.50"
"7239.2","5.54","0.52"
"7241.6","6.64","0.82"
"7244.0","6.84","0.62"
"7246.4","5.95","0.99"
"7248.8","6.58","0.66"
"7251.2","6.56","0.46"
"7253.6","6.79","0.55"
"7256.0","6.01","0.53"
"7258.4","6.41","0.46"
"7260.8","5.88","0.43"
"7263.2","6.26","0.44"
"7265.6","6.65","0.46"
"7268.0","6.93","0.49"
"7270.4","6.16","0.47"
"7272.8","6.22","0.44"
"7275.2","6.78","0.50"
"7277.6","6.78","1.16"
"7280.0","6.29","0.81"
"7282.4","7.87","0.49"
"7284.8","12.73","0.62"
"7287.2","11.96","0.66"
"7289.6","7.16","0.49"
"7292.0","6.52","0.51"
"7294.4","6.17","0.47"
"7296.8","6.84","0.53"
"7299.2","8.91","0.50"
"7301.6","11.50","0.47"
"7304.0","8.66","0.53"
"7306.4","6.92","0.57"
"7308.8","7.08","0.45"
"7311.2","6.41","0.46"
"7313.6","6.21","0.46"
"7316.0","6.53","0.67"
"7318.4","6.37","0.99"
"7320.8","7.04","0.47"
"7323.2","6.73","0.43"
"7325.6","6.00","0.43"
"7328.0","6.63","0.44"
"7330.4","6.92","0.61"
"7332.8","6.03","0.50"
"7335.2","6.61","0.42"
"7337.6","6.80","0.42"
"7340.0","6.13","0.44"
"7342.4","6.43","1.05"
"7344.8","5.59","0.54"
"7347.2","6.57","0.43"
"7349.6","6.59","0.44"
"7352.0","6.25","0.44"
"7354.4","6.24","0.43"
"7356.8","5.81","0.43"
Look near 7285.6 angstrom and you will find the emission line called [S II]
